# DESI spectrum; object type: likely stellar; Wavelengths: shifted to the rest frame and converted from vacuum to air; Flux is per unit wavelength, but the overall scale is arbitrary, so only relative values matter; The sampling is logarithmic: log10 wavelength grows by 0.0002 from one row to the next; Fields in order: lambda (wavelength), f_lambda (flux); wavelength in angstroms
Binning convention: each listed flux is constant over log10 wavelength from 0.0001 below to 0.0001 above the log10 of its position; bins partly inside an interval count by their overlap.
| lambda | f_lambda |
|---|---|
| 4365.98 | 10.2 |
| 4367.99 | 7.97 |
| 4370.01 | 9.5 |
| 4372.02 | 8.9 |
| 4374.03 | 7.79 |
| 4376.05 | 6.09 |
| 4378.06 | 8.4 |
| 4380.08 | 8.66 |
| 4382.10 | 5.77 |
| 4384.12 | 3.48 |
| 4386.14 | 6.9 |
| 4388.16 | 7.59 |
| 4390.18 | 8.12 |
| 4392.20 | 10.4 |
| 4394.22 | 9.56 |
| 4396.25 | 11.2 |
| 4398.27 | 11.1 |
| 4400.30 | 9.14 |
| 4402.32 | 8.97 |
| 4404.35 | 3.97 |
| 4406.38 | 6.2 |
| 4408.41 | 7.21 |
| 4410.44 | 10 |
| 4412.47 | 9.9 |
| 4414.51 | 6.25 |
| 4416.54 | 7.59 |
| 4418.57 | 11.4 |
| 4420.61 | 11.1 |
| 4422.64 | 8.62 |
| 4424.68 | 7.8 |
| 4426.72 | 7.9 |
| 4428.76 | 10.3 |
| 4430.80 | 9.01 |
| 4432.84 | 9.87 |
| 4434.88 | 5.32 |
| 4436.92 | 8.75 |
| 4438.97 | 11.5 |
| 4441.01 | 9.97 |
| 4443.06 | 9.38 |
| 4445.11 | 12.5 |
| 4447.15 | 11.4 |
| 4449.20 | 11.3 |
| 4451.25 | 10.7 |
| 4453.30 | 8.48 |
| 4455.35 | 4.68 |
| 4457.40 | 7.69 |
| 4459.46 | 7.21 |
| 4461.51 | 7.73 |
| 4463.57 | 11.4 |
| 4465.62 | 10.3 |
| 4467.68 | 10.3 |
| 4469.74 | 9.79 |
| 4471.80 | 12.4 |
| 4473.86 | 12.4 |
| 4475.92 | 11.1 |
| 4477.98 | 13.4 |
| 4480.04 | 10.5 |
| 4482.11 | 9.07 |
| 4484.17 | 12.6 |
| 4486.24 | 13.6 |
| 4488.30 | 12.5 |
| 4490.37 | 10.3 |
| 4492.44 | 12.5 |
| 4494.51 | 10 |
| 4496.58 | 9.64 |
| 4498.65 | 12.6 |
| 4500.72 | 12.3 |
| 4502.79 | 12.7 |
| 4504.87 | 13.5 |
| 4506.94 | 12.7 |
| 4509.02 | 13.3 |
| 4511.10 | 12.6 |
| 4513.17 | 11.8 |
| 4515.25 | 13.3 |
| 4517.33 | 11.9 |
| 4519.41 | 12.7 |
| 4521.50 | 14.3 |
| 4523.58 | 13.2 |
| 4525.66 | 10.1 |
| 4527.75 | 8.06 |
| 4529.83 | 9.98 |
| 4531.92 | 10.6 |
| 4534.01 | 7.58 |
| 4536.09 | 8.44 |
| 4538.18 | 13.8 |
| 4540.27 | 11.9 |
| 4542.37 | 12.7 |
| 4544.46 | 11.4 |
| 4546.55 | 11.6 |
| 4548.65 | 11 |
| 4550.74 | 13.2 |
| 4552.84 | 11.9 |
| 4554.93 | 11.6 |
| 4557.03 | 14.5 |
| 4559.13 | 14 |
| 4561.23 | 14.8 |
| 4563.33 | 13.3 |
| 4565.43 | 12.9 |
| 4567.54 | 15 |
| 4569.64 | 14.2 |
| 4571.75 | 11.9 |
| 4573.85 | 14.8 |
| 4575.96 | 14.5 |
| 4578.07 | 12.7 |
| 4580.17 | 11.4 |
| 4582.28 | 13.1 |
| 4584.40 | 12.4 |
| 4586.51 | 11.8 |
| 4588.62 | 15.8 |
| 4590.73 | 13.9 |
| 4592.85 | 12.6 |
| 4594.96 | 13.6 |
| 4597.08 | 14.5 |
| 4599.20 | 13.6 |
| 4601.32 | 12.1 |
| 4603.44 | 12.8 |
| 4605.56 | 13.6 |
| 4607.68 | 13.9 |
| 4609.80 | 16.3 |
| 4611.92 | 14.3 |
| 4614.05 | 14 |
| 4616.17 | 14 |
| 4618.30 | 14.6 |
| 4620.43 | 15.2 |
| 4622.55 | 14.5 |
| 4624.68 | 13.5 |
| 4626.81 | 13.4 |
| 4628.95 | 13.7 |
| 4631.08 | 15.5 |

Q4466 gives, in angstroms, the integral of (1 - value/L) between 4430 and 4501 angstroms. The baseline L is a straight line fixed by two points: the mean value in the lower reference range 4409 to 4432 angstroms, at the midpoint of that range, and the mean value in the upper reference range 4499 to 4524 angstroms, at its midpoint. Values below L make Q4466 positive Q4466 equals 3.9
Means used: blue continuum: 9.05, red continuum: 12.8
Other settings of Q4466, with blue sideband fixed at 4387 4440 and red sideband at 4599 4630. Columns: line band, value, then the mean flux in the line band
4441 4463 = 1.28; 9.19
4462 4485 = -1.71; 11.1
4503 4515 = -1.66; 12.8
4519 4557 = 1.92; 11.4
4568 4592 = -0.50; 13.4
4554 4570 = -1.47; 13.8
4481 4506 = -2.11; 11.8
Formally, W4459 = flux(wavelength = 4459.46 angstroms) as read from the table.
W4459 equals 7.21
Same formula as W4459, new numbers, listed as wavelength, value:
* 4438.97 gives 11.5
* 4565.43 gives 12.9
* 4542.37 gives 12.7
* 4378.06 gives 8.4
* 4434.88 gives 5.32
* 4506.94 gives 12.7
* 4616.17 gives 14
